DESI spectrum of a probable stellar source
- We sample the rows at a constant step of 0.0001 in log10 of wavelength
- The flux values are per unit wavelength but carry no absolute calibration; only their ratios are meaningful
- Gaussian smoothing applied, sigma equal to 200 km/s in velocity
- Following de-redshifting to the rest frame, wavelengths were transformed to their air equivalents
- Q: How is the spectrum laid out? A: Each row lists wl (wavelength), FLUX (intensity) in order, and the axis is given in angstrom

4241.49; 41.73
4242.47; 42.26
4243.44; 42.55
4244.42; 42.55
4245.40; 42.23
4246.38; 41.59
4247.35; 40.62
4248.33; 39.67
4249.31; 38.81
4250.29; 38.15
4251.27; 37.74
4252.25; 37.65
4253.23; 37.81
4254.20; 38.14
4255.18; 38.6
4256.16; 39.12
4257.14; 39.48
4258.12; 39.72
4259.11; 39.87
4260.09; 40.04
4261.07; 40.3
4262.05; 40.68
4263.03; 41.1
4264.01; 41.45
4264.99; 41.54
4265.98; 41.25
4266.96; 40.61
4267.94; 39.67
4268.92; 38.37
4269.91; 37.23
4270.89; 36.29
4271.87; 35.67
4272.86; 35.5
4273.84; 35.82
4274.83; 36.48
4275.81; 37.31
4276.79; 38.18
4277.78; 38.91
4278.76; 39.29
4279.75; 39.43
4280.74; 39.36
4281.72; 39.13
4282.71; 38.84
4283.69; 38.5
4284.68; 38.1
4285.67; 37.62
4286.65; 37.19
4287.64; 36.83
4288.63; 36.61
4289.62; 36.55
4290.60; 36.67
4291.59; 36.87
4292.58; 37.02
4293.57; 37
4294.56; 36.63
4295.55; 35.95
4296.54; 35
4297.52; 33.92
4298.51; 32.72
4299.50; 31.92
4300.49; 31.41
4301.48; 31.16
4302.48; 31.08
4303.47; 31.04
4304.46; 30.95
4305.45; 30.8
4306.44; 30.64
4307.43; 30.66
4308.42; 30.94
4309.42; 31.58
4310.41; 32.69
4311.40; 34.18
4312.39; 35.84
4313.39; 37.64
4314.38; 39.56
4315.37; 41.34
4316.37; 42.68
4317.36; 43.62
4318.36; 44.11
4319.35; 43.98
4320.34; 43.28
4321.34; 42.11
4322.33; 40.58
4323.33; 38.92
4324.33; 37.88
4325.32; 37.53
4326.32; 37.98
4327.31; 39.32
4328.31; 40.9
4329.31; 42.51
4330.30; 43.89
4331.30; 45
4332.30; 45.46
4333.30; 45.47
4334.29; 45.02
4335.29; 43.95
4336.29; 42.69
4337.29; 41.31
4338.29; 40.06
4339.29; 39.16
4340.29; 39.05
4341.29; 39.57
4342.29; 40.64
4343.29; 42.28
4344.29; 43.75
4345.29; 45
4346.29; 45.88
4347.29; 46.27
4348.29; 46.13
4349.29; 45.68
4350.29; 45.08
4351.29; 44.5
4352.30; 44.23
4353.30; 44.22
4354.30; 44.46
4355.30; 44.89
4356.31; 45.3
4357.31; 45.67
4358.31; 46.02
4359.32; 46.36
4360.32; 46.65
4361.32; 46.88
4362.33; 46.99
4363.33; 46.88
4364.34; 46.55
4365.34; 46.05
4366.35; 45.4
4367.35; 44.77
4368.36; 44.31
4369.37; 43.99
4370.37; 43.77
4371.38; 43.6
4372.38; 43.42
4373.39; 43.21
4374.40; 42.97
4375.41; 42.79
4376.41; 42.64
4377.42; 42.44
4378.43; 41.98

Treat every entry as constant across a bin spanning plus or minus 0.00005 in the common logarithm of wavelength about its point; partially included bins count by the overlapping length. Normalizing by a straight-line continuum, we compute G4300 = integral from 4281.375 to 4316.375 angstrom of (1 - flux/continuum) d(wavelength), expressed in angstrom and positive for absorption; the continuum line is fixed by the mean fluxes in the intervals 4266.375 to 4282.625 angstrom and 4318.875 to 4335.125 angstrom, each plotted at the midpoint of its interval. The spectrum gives 4.1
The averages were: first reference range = 38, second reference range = 41.9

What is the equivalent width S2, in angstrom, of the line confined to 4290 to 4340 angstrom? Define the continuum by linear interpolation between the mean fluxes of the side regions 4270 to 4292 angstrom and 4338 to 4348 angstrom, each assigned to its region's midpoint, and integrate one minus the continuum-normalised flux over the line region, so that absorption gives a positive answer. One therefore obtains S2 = 2.9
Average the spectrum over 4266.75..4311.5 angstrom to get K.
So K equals 35.6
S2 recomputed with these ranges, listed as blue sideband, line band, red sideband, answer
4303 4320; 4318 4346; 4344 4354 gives -0.6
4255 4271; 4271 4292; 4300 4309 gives -1.0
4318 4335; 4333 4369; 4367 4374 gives -1.1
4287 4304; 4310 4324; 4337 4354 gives -0.6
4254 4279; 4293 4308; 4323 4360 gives 3.0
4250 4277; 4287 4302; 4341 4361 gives 2.1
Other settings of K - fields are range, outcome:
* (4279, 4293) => 37.8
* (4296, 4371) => 40.8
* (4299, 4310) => 31.1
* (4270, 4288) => 37.7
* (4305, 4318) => 35.7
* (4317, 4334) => 41.9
